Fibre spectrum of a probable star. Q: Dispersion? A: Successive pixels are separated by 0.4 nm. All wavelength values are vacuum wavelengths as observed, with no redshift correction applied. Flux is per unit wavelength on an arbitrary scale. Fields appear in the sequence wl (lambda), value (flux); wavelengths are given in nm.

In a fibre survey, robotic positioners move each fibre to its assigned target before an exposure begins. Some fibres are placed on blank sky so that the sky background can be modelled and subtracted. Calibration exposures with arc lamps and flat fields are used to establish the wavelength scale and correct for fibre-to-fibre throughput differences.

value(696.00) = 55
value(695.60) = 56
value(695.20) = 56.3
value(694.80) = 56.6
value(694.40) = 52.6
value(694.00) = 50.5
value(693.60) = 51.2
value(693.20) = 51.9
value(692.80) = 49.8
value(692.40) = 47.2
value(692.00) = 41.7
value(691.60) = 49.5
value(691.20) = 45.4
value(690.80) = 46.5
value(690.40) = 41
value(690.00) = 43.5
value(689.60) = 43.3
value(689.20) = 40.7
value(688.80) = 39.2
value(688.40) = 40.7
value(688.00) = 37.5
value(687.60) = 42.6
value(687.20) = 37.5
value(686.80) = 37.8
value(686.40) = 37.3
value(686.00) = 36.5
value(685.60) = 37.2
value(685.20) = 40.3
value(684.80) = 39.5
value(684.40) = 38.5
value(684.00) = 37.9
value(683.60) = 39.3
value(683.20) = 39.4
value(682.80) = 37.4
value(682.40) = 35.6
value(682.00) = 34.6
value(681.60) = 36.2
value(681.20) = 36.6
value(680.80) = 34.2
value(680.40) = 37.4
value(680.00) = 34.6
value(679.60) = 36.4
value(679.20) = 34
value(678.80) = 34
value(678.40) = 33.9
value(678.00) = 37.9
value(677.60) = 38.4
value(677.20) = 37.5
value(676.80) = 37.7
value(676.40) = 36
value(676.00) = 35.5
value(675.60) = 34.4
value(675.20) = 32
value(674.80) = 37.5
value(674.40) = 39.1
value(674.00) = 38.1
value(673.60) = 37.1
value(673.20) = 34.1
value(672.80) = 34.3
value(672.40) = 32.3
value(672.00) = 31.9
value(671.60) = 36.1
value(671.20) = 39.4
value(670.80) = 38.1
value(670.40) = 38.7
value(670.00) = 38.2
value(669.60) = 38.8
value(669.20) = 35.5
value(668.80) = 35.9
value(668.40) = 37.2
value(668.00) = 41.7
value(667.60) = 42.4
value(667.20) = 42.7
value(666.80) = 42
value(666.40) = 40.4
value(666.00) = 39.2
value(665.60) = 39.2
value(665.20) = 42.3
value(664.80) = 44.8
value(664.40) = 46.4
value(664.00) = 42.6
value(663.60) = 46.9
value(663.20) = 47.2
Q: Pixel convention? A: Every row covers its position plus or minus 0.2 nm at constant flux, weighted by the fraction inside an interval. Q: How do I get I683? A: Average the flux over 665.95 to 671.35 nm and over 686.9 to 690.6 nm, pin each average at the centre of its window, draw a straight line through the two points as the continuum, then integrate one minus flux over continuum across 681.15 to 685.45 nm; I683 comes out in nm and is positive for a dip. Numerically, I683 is 0.262 nm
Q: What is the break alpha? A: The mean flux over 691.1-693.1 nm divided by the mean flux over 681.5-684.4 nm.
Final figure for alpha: 1.3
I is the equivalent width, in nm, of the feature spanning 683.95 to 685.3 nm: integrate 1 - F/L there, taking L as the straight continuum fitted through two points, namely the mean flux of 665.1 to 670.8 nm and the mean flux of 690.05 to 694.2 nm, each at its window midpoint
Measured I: 0.175 nm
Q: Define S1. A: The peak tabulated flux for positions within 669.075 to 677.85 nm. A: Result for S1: 39.4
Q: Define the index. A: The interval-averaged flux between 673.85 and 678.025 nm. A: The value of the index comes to 36.7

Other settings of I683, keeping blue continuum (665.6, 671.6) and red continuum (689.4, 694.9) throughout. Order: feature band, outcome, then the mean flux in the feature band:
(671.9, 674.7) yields 0.37 nm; 35.5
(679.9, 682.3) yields 0.44 nm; 35.6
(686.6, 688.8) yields 0.33 nm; 39.2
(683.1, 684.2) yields 0.14 nm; 38.8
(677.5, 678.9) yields 0.22 nm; 36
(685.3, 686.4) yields 0.20 nm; 37.2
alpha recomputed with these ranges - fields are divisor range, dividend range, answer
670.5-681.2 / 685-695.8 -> 1.25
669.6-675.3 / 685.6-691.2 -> 1.11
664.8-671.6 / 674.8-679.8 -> 0.90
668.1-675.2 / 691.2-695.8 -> 1.39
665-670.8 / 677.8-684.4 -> 0.92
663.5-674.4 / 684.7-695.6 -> 1.14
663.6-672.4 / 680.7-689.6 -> 0.96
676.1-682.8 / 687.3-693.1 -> 1.21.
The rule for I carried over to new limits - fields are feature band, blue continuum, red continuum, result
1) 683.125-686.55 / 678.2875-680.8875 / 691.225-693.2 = 0.14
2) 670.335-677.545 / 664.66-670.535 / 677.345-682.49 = 0.31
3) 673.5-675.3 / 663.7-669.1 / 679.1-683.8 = 0.08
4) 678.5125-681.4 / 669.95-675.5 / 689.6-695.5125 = 0.39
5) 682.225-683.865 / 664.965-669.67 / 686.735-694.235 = 0.19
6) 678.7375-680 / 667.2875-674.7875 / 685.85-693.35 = 0.15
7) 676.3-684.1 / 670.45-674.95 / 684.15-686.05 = 0.25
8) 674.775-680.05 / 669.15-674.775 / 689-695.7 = 0.54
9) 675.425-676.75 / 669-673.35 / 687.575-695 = 0.10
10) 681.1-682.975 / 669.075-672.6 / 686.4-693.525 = 0.21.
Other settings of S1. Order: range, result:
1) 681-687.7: 42.6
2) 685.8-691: 46.5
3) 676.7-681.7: 38.4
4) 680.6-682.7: 36.6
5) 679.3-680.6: 37.4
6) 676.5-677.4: 37.7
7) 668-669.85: 41.7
